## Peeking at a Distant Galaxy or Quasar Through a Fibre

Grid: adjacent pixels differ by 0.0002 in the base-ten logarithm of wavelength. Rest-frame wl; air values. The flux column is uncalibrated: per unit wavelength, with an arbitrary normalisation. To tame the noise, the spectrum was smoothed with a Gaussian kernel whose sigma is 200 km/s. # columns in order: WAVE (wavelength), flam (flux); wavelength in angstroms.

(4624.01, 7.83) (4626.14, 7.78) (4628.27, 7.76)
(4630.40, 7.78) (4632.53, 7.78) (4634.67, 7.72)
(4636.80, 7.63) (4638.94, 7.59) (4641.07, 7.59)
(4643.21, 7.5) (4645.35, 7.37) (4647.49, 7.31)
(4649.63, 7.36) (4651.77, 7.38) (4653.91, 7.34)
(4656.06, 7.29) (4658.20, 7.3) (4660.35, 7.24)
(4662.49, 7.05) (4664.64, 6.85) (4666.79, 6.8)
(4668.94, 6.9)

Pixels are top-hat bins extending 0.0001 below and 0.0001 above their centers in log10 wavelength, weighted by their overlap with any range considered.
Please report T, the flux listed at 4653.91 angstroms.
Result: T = 7.34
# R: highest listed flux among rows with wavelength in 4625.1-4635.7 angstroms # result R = 7.78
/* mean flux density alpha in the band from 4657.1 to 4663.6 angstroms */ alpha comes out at 7.2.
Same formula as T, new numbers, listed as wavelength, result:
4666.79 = 6.8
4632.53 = 7.78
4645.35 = 7.37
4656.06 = 7.29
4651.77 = 7.38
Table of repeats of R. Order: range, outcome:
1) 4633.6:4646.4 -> 7.72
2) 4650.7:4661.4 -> 7.38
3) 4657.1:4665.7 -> 7.3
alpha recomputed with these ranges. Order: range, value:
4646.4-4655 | 7.35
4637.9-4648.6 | 7.47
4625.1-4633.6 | 7.78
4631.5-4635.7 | 7.74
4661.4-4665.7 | 6.96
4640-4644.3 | 7.55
